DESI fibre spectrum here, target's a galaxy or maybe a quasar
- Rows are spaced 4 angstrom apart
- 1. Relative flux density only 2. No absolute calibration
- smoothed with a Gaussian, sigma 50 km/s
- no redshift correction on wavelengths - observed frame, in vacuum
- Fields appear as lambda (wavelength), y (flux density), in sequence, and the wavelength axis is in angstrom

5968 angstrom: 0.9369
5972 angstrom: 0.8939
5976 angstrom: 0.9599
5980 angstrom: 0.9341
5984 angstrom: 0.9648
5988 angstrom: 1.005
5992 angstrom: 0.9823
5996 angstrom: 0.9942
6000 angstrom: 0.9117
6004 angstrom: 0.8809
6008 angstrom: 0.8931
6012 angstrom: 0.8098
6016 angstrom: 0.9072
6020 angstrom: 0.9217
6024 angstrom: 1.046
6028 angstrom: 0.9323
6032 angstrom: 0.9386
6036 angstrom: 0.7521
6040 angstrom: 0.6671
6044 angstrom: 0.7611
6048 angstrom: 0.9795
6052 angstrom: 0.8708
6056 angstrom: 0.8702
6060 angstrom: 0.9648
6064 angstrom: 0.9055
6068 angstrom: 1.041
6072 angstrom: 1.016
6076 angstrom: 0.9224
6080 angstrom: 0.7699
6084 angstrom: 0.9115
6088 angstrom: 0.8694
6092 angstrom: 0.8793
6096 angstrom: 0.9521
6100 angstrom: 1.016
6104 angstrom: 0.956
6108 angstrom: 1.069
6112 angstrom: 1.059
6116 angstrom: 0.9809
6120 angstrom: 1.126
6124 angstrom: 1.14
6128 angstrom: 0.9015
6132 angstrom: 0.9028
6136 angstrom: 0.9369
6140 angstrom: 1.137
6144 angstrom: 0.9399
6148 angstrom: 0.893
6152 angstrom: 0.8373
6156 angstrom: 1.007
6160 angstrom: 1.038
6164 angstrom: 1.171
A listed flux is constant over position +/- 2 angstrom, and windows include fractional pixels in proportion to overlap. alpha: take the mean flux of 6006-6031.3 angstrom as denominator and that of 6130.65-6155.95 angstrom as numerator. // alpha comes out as 1.03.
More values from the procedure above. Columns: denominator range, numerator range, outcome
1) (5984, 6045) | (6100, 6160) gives 1.11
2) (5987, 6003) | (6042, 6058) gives 0.90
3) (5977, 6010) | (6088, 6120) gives 1.04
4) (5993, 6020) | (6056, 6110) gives 1.04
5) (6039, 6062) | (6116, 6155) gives 1.14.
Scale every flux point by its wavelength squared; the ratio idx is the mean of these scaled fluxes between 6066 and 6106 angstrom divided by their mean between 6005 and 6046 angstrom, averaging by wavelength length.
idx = 1.10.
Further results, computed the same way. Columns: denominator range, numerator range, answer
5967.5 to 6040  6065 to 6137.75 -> 1.09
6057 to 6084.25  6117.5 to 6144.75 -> 1.11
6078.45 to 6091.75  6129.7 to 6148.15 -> 1.15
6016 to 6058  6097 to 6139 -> 1.19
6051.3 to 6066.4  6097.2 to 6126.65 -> 1.17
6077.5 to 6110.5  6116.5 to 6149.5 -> 1.09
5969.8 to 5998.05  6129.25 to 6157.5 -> 1.04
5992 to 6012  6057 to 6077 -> 1.08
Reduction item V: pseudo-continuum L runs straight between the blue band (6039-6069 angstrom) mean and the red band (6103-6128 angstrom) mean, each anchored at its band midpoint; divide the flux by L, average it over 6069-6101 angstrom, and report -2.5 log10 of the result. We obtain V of 0.06 mag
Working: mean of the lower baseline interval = 0.884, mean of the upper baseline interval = 1.05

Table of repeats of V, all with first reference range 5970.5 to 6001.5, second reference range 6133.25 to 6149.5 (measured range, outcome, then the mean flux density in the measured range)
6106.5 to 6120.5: -0.08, 1.05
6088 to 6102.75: 0.04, 0.939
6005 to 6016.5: 0.11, 0.866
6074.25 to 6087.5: 0.12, 0.867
